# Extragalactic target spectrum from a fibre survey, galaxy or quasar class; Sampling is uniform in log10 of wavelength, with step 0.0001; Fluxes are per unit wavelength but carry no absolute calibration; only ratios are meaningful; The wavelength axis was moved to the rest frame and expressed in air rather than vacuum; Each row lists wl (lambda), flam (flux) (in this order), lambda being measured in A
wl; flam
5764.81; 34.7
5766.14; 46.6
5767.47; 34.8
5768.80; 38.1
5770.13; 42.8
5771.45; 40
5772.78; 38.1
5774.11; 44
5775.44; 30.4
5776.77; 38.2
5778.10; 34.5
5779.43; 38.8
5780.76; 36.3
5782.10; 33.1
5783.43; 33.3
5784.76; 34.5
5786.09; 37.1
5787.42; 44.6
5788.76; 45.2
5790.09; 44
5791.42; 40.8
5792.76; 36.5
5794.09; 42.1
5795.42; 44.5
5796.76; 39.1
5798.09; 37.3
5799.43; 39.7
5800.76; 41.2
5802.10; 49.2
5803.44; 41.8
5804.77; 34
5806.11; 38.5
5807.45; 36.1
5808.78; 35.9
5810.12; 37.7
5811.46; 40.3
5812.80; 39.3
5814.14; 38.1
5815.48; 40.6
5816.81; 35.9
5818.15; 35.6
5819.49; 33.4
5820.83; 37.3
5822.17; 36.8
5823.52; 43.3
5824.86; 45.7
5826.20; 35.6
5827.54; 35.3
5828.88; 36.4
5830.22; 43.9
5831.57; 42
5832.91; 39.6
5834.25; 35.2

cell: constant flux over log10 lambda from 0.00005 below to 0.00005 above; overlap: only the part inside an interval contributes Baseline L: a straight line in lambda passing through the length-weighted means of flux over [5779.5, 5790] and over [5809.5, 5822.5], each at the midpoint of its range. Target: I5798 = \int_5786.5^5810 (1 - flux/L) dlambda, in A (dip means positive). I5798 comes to -1.6 A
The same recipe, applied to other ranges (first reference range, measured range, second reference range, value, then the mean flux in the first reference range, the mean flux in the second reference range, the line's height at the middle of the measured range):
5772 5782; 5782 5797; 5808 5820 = -1.09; 37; 37.5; 37.1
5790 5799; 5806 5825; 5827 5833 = 0.85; 40.4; 39.5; 39.9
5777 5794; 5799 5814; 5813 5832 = -0.36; 38.4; 38.5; 38.5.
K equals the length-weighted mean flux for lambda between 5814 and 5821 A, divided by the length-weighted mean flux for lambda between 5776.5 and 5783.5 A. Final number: 1.0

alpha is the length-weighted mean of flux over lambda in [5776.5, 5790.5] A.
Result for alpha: 38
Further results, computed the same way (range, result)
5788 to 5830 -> 39.3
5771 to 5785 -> 36.5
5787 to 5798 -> 41.8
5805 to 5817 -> 38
